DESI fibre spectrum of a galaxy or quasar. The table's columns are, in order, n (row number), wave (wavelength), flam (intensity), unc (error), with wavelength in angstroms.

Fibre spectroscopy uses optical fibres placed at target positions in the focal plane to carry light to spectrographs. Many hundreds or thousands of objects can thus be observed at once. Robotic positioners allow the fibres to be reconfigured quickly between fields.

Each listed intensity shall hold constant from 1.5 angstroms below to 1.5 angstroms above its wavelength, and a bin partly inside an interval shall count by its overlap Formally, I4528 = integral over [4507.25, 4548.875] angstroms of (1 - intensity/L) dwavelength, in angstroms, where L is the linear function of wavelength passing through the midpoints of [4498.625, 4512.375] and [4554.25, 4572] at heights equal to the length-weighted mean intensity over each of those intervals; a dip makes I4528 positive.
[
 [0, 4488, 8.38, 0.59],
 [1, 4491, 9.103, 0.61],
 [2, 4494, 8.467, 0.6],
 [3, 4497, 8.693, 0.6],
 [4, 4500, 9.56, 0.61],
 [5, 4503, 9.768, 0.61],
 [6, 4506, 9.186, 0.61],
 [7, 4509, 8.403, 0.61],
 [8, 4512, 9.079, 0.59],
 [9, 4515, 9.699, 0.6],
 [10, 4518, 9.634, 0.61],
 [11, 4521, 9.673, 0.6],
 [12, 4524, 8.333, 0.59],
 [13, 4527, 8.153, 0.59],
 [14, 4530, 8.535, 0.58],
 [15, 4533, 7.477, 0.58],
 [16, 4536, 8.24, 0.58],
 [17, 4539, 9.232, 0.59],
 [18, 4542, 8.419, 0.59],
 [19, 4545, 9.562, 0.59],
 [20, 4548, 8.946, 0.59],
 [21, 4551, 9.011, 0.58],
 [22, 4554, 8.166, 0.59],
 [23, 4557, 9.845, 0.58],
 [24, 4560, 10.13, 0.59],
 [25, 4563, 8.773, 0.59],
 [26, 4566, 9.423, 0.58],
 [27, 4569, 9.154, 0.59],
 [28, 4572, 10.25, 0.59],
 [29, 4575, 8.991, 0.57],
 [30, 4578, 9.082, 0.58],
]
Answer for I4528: 2.2 angstroms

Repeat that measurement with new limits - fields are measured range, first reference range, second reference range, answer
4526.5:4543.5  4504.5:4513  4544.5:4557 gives 1.1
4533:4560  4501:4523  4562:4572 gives 1.2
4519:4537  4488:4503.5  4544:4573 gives 1.4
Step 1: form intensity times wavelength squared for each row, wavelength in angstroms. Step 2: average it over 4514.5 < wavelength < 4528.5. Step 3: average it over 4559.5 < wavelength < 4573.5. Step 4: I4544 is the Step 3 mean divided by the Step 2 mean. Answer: 1.1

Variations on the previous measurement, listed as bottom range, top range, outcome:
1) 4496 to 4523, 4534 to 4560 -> 0.98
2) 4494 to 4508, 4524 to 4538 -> 0.90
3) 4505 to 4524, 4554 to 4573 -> 1.05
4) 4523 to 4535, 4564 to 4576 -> 1.18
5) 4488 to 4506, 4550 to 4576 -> 1.06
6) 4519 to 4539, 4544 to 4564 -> 1.10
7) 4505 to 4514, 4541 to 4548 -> 1.03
